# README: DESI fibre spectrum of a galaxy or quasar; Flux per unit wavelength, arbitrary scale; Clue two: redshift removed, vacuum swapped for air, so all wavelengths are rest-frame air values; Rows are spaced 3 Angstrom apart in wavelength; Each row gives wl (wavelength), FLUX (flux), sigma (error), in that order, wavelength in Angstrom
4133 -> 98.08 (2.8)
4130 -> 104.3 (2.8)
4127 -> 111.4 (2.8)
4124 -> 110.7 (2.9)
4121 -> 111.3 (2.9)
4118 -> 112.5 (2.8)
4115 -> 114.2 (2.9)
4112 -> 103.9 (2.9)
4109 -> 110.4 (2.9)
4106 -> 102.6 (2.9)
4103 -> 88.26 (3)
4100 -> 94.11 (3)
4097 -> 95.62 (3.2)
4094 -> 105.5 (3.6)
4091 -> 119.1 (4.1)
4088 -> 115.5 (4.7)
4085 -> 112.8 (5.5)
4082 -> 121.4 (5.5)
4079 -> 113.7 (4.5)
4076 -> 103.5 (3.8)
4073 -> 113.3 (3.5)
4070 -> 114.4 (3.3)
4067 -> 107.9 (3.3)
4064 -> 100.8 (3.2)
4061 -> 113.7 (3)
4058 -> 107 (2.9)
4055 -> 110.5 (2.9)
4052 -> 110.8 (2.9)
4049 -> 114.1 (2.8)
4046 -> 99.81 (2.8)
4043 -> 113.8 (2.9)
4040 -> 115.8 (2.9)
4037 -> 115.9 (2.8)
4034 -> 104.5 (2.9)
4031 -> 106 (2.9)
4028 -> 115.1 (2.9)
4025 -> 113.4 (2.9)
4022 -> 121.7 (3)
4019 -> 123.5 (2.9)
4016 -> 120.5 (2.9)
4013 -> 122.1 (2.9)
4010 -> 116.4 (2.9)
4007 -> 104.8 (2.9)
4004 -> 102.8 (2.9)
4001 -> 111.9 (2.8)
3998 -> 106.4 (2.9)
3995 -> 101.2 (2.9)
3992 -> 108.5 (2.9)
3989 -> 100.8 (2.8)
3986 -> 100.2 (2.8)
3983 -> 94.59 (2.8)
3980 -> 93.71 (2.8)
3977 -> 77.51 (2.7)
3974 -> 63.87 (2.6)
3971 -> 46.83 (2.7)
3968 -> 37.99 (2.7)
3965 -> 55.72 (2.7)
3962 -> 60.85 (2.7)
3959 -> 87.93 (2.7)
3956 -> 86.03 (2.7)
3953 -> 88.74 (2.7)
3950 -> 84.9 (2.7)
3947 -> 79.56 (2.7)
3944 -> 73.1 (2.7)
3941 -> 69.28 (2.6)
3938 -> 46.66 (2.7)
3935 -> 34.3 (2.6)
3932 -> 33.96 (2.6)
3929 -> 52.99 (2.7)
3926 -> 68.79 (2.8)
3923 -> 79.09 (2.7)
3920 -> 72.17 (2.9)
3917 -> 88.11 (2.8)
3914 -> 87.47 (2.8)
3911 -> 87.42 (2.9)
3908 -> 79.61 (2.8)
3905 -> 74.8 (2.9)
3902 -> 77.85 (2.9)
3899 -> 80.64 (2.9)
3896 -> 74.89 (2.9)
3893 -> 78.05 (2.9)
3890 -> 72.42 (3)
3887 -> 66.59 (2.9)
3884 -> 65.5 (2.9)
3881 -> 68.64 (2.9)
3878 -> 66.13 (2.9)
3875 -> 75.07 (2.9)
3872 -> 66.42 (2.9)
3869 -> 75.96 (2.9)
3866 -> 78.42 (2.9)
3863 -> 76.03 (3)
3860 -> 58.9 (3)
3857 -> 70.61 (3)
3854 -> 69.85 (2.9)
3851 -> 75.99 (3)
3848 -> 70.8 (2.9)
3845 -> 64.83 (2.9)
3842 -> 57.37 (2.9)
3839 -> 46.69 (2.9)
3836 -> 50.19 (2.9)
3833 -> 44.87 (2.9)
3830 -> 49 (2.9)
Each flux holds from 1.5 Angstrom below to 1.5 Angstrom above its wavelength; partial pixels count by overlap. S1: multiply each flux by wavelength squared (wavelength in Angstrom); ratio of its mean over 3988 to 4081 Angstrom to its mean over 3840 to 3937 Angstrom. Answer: 1.70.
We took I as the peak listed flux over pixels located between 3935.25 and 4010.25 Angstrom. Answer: 116.4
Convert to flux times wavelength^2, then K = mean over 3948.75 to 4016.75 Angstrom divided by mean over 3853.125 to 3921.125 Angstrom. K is 1.3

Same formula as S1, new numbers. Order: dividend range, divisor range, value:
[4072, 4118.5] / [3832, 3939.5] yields 1.76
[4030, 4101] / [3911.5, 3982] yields 1.69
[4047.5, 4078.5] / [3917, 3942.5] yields 1.99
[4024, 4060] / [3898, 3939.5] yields 1.71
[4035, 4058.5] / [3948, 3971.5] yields 1.66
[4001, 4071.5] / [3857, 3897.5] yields 1.71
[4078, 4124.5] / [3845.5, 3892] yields 1.72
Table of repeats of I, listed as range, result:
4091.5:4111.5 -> 110.4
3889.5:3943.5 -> 88.11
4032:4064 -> 115.9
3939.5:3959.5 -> 88.74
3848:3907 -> 80.64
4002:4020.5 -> 123.5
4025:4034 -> 115.1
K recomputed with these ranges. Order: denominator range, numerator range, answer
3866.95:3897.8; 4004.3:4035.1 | 1.72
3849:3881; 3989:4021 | 1.68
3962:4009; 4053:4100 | 1.32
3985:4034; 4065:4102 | 1.02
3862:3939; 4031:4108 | 1.68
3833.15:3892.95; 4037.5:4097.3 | 1.83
